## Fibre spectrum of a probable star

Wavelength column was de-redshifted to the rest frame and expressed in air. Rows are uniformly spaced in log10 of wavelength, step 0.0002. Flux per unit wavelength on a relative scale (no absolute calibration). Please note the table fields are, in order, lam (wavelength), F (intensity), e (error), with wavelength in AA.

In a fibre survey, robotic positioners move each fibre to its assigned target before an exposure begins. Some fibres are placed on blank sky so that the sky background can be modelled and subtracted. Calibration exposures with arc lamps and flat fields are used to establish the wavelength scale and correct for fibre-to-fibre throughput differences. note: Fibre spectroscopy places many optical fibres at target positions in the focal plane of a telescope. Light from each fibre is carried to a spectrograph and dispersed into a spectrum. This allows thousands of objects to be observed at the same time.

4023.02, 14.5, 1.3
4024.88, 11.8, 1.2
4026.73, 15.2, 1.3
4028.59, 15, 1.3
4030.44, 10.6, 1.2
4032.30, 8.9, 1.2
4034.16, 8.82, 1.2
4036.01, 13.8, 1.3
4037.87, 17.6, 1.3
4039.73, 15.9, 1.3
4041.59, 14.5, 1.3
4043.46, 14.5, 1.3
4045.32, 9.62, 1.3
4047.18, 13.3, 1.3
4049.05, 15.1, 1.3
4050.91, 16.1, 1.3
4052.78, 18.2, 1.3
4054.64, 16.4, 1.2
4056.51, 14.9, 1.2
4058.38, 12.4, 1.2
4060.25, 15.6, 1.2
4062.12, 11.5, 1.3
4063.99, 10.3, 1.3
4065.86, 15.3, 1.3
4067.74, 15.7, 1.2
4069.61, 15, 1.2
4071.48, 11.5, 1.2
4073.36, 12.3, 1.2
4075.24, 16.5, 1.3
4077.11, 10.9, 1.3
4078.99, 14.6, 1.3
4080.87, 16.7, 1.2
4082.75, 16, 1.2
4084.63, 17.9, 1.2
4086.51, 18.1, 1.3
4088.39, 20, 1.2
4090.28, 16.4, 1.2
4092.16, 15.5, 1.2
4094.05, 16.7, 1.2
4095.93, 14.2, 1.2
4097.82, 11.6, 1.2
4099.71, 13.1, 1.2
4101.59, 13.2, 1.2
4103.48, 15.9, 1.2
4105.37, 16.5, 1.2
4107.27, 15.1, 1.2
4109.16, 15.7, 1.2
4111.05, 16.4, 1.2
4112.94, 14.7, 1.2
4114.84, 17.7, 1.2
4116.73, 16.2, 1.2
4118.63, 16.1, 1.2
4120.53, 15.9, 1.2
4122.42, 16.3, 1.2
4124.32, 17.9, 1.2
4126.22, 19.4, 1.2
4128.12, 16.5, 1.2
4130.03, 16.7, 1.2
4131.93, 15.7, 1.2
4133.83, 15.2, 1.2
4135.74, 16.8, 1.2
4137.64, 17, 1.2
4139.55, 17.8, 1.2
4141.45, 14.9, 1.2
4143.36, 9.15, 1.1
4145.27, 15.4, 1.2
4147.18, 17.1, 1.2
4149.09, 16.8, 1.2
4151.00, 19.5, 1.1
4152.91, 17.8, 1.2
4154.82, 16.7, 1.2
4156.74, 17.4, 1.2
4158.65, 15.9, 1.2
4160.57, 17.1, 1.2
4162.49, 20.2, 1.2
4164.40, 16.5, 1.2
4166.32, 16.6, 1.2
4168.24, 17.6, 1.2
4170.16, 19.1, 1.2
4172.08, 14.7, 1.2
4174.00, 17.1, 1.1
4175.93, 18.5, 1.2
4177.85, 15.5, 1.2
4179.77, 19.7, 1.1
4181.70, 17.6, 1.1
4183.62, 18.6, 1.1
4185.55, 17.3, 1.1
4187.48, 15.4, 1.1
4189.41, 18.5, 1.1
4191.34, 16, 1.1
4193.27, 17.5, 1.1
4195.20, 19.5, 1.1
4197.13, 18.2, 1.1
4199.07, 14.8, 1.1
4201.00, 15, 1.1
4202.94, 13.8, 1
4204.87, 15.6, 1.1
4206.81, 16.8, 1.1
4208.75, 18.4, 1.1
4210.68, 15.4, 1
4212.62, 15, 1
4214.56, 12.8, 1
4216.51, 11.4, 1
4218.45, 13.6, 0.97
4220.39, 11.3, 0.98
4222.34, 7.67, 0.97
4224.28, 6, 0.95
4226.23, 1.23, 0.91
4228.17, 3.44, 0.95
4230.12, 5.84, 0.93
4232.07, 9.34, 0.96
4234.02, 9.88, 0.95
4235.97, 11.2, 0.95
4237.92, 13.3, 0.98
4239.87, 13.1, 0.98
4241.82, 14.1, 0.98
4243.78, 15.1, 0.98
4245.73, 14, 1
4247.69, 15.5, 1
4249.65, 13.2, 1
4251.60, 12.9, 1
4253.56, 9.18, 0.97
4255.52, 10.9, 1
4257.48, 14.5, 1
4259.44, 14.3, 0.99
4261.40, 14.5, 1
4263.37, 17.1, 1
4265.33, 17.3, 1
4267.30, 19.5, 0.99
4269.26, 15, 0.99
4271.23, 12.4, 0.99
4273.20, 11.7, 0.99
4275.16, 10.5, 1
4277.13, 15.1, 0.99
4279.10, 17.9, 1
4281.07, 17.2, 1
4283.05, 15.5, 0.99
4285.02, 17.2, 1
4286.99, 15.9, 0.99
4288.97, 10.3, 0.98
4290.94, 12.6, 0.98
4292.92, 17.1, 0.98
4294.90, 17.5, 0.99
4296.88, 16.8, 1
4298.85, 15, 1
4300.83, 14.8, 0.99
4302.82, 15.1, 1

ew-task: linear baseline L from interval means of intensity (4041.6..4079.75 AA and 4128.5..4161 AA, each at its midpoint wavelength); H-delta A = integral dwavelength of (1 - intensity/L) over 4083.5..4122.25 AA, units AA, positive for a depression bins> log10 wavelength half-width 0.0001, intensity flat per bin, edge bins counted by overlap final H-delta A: -1.86 AA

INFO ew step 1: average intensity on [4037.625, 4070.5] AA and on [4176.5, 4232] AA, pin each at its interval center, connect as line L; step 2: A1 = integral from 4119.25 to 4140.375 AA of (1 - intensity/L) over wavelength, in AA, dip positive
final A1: -3.9 AA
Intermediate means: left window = 14.5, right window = 13.9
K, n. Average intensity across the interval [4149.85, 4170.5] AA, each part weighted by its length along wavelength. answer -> 17.6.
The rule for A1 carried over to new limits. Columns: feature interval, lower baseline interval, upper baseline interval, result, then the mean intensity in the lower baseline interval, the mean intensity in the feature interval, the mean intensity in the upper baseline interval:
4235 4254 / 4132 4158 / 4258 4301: 2.7 AA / 16.3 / 13.3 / 15.2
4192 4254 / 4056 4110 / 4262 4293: 9.6 AA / 14.8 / 12.7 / 15.1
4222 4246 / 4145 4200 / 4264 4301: 9.9 AA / 17.4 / 9.48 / 15.3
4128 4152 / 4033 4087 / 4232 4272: -3.2 AA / 14.4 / 16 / 13.7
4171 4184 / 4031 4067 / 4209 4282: -4.4 AA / 13.8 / 17.4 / 12.6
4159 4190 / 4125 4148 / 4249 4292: -3.9 AA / 16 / 17.5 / 14.3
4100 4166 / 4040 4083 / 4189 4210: -3.7 AA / 14.2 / 16.4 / 16.7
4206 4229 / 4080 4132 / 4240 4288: 6.1 AA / 16.2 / 11.1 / 14.6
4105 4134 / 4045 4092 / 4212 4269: -4.9 AA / 14.9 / 16.4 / 12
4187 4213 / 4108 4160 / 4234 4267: -2.7 AA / 16.4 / 16.5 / 13.8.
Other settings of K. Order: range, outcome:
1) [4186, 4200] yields 17.1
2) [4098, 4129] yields 15.9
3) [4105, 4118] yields 16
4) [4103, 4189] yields 16.7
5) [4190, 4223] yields 15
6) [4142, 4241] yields 14.7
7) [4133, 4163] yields 16.5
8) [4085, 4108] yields 15.6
